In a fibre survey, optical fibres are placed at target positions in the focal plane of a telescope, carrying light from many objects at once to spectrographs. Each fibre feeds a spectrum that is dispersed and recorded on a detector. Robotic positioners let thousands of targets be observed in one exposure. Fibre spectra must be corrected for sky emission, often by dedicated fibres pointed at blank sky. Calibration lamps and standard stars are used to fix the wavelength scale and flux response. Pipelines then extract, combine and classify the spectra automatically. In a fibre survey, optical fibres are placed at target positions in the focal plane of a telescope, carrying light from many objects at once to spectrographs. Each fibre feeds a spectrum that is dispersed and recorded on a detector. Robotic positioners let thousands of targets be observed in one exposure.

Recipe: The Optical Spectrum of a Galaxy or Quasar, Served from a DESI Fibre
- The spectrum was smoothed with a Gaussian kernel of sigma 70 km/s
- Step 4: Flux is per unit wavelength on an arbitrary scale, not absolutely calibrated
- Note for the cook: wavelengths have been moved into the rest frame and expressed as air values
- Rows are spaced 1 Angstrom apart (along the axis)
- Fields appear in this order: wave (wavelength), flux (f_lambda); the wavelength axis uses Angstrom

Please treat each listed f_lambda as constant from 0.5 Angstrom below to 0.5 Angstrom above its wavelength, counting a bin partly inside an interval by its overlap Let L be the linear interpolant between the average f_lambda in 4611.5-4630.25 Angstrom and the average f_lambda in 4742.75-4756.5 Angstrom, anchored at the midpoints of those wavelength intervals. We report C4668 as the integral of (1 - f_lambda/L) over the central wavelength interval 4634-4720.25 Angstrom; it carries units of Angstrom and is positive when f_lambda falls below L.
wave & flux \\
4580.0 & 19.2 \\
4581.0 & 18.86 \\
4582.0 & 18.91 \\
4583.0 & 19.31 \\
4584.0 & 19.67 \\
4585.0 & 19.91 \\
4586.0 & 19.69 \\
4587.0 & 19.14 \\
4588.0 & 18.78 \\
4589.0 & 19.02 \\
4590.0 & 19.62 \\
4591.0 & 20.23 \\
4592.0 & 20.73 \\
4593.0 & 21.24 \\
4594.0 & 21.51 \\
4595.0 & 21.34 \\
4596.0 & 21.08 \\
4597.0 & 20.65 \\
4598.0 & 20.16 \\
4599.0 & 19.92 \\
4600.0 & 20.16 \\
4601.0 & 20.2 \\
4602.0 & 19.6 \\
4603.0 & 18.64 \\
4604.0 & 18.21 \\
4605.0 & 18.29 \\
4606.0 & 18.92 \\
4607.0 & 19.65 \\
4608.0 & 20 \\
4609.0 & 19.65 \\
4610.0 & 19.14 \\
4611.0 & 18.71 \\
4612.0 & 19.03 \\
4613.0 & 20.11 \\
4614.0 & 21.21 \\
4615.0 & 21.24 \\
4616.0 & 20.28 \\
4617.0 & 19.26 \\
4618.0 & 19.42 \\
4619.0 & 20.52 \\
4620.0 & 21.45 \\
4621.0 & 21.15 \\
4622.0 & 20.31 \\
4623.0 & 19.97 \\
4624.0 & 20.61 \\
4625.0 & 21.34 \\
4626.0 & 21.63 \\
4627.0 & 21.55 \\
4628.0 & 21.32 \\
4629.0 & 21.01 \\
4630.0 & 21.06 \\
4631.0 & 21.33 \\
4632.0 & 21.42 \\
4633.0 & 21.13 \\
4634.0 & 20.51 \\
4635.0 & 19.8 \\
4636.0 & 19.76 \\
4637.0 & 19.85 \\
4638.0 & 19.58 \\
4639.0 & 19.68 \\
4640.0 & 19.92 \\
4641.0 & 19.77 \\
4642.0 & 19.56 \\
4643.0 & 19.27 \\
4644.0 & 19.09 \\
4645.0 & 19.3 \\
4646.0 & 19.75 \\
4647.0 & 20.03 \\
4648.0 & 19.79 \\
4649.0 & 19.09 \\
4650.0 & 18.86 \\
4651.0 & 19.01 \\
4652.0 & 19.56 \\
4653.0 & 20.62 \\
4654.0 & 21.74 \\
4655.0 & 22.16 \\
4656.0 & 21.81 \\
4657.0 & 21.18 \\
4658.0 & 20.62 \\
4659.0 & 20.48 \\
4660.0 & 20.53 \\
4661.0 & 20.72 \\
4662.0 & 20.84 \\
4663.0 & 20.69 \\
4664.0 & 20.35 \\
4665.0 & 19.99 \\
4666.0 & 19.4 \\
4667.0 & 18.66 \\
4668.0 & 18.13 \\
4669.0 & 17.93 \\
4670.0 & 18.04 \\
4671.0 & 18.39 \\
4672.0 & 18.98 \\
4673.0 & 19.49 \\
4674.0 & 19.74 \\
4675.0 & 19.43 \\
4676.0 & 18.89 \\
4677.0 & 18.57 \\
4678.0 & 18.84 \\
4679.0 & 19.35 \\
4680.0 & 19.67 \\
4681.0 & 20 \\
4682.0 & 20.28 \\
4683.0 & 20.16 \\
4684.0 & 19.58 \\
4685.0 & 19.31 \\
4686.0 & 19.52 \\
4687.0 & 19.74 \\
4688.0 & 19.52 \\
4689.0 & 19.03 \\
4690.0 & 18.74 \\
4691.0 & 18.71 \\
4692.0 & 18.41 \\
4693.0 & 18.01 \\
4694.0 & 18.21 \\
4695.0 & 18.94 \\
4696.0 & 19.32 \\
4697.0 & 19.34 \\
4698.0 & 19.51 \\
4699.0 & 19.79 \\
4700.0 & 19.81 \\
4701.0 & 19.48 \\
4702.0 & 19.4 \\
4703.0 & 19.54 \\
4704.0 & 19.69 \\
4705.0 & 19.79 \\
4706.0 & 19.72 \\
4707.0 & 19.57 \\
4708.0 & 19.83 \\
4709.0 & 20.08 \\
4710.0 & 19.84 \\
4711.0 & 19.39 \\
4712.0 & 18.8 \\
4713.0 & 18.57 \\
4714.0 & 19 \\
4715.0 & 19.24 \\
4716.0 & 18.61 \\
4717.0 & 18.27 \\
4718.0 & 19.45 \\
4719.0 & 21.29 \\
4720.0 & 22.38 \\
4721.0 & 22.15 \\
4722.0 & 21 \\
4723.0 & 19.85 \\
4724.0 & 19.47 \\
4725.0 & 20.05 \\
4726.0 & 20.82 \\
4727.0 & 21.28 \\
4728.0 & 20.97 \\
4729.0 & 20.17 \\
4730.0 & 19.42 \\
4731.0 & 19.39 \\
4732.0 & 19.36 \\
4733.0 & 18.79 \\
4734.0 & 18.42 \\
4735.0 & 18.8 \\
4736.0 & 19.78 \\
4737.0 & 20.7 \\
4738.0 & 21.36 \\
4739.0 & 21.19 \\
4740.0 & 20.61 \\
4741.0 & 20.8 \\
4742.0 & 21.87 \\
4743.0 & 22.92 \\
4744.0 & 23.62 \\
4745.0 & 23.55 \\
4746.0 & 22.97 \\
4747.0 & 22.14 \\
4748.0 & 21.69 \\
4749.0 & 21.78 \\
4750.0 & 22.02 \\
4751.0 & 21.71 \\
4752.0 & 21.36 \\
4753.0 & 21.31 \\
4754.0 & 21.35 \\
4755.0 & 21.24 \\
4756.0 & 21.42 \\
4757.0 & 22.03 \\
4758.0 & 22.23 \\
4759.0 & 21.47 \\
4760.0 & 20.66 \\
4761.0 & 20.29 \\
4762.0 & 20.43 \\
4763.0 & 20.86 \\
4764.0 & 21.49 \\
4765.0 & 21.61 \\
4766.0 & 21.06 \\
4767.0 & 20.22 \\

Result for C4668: 6.8 Angstrom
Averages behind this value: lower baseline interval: 20.7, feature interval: 19.6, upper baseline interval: 22.1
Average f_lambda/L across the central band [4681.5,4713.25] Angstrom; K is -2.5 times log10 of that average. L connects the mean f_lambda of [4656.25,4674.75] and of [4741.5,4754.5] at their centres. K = 0.070 mag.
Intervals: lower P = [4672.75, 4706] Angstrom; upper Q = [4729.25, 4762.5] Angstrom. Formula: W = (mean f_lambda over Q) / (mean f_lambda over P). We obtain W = 1.1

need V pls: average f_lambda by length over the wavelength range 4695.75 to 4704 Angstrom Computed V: 19.5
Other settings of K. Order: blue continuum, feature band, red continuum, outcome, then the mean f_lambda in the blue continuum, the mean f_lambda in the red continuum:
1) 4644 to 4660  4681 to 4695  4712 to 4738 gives 0.05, 20.2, 19.9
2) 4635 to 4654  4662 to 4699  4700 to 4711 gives 0.03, 19.6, 19.7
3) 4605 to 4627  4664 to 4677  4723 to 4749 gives 0.08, 20.2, 20.8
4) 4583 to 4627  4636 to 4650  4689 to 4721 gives 0.01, 20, 19.4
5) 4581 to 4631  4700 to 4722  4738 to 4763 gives 0.08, 20.1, 21.7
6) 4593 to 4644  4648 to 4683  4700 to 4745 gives 0.02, 20.2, 20.1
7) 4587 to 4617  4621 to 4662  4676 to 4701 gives -0.04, 19.9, 19.3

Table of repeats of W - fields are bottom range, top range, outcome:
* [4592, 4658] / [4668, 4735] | 0.96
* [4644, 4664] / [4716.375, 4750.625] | 1.02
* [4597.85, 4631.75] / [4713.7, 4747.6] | 1.02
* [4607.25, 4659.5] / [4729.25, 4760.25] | 1.04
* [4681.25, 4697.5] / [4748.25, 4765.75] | 1.11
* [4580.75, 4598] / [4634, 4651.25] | 0.98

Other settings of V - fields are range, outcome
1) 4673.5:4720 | 19.4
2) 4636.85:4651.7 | 19.5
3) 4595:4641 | 20.2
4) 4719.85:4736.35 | 20.1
